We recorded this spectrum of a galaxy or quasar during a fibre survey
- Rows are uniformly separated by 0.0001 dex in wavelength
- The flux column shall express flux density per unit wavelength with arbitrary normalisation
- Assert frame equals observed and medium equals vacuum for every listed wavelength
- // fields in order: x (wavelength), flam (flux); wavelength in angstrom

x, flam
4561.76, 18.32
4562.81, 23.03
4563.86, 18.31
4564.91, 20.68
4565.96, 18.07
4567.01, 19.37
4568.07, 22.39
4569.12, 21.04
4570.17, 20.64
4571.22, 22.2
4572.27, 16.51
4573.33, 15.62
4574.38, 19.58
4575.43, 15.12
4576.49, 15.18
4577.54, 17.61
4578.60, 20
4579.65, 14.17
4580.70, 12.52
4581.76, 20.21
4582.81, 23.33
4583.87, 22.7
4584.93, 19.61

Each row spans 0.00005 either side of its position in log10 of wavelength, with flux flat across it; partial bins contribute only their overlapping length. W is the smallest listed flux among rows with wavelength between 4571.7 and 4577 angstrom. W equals 15.12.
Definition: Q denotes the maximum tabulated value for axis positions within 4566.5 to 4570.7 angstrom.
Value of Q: 22.39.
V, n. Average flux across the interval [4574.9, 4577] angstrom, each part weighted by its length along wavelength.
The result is 15.1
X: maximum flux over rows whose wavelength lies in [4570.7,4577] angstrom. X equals 22.2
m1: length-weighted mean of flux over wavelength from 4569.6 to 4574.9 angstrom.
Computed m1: 18.9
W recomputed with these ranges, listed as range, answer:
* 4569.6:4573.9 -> 15.62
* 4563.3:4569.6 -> 18.07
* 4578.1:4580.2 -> 14.17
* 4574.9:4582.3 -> 12.52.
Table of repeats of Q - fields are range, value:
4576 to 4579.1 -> 20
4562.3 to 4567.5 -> 23.03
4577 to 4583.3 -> 23.33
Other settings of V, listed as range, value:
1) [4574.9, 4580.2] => 16.4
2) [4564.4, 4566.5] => 19.4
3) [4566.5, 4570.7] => 20.9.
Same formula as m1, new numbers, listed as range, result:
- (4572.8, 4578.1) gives 16.6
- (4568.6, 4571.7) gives 21.3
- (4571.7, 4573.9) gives 16.3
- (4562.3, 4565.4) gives 20.7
